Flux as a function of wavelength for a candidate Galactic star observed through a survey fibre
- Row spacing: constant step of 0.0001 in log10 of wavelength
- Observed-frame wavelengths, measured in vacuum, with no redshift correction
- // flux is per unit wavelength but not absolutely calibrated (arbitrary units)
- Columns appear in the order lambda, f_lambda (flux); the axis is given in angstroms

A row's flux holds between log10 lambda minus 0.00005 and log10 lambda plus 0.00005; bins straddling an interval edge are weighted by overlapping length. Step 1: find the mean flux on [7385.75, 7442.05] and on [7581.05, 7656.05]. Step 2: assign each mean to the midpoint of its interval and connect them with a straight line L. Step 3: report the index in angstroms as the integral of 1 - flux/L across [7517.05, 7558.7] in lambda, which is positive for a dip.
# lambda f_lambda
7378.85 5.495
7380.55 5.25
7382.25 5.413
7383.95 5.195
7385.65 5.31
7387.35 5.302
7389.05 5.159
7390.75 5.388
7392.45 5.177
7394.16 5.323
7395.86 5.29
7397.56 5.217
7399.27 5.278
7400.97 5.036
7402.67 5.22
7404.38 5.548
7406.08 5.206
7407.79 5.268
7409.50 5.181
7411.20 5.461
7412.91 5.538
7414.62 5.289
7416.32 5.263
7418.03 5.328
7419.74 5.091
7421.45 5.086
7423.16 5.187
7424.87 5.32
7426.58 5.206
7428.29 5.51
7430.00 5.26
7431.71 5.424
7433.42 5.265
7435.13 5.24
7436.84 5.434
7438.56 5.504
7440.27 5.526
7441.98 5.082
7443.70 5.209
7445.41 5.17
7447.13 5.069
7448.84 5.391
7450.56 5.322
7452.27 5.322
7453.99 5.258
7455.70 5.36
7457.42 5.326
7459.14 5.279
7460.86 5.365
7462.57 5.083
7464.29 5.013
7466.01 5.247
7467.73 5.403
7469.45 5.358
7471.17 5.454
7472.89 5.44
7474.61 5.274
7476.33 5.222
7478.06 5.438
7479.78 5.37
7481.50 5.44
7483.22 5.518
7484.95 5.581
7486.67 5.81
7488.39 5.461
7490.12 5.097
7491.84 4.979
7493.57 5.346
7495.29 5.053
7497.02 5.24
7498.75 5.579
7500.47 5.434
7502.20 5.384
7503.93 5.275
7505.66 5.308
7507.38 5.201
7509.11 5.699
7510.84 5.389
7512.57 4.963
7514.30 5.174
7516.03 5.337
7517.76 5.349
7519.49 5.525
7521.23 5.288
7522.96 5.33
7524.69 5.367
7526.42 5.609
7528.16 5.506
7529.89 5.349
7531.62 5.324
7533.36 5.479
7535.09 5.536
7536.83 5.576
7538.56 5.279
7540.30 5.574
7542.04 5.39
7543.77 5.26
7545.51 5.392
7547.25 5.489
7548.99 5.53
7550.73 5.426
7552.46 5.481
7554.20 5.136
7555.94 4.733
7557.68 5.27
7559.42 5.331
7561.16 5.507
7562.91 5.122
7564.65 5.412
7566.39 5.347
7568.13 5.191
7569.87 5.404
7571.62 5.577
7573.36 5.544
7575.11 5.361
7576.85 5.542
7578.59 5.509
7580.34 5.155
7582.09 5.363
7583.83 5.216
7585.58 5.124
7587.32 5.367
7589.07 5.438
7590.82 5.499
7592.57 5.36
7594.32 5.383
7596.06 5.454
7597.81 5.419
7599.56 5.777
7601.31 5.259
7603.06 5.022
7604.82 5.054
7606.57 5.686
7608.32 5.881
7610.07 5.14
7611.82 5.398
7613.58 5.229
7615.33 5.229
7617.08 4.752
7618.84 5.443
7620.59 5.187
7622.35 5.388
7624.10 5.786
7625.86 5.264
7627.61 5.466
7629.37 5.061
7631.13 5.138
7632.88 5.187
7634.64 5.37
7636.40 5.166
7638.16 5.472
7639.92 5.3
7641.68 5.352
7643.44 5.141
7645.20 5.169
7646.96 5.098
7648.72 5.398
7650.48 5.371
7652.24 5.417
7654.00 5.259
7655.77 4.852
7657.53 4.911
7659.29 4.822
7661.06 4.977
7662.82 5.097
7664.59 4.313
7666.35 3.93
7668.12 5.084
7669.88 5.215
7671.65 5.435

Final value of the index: -0.6 angstroms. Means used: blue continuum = 5.29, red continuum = 5.31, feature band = 5.38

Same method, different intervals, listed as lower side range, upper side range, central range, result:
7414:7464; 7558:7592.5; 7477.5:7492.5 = -0.30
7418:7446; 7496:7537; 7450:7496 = 0.02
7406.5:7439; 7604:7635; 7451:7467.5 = 0.15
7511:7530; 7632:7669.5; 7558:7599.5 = -1.22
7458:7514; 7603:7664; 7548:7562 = -0.04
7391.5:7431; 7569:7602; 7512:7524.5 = 0.15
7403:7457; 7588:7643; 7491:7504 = 0.06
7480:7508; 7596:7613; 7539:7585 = 0.26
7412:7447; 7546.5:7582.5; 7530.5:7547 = -0.26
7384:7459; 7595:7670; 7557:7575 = -0.48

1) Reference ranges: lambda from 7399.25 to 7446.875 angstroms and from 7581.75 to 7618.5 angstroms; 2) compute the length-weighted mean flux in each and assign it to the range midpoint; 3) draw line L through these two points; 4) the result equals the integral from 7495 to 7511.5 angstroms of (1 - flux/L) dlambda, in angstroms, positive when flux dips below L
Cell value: -0.2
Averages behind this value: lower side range 5.29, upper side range 5.34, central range 5.37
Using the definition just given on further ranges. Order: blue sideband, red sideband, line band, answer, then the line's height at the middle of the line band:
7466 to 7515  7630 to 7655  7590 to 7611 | -0.47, 5.29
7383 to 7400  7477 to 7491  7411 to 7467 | 0.84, 5.36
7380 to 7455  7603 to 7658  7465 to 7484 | -0.33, 5.28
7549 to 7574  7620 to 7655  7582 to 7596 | -0.09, 5.32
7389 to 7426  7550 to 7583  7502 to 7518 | 0.03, 5.31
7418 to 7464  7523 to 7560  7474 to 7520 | -0.11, 5.34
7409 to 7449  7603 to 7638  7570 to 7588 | -0.26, 5.3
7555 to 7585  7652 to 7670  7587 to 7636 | -2.17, 5.12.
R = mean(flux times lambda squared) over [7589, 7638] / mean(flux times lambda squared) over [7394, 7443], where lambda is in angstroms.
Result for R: 1.1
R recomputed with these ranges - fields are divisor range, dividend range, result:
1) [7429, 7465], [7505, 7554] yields 1.04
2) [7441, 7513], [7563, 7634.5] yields 1.04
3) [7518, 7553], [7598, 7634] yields 1.00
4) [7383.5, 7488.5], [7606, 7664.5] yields 1.04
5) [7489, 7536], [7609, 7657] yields 1.02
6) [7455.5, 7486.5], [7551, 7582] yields 1.02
